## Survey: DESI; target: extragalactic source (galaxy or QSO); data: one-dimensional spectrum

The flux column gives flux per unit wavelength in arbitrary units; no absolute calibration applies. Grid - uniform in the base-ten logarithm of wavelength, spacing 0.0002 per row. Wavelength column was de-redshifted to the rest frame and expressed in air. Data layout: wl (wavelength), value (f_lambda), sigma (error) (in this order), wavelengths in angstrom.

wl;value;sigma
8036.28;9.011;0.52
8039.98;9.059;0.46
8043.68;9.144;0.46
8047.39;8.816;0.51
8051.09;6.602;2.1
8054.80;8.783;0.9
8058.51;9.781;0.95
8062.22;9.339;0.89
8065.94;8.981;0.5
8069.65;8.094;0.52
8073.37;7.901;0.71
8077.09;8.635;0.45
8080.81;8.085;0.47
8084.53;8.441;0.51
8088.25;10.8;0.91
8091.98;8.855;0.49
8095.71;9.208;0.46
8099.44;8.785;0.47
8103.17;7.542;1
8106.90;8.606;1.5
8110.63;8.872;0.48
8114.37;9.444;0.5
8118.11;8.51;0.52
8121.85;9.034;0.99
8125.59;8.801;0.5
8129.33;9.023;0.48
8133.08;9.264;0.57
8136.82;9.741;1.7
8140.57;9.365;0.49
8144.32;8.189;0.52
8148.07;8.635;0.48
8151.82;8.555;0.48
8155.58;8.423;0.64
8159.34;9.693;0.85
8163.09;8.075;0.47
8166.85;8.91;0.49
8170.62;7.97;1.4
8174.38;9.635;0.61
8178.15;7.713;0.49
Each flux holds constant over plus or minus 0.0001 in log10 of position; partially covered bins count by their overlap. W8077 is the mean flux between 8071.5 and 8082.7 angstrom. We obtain 8.21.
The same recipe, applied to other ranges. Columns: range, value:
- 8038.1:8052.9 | 8.42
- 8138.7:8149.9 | 8.73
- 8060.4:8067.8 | 9.16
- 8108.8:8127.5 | 8.93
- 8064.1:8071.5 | 8.54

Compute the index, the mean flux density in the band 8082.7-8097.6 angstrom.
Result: 9.32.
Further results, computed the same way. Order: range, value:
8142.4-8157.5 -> 8.45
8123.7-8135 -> 9.04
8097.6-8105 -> 8.17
